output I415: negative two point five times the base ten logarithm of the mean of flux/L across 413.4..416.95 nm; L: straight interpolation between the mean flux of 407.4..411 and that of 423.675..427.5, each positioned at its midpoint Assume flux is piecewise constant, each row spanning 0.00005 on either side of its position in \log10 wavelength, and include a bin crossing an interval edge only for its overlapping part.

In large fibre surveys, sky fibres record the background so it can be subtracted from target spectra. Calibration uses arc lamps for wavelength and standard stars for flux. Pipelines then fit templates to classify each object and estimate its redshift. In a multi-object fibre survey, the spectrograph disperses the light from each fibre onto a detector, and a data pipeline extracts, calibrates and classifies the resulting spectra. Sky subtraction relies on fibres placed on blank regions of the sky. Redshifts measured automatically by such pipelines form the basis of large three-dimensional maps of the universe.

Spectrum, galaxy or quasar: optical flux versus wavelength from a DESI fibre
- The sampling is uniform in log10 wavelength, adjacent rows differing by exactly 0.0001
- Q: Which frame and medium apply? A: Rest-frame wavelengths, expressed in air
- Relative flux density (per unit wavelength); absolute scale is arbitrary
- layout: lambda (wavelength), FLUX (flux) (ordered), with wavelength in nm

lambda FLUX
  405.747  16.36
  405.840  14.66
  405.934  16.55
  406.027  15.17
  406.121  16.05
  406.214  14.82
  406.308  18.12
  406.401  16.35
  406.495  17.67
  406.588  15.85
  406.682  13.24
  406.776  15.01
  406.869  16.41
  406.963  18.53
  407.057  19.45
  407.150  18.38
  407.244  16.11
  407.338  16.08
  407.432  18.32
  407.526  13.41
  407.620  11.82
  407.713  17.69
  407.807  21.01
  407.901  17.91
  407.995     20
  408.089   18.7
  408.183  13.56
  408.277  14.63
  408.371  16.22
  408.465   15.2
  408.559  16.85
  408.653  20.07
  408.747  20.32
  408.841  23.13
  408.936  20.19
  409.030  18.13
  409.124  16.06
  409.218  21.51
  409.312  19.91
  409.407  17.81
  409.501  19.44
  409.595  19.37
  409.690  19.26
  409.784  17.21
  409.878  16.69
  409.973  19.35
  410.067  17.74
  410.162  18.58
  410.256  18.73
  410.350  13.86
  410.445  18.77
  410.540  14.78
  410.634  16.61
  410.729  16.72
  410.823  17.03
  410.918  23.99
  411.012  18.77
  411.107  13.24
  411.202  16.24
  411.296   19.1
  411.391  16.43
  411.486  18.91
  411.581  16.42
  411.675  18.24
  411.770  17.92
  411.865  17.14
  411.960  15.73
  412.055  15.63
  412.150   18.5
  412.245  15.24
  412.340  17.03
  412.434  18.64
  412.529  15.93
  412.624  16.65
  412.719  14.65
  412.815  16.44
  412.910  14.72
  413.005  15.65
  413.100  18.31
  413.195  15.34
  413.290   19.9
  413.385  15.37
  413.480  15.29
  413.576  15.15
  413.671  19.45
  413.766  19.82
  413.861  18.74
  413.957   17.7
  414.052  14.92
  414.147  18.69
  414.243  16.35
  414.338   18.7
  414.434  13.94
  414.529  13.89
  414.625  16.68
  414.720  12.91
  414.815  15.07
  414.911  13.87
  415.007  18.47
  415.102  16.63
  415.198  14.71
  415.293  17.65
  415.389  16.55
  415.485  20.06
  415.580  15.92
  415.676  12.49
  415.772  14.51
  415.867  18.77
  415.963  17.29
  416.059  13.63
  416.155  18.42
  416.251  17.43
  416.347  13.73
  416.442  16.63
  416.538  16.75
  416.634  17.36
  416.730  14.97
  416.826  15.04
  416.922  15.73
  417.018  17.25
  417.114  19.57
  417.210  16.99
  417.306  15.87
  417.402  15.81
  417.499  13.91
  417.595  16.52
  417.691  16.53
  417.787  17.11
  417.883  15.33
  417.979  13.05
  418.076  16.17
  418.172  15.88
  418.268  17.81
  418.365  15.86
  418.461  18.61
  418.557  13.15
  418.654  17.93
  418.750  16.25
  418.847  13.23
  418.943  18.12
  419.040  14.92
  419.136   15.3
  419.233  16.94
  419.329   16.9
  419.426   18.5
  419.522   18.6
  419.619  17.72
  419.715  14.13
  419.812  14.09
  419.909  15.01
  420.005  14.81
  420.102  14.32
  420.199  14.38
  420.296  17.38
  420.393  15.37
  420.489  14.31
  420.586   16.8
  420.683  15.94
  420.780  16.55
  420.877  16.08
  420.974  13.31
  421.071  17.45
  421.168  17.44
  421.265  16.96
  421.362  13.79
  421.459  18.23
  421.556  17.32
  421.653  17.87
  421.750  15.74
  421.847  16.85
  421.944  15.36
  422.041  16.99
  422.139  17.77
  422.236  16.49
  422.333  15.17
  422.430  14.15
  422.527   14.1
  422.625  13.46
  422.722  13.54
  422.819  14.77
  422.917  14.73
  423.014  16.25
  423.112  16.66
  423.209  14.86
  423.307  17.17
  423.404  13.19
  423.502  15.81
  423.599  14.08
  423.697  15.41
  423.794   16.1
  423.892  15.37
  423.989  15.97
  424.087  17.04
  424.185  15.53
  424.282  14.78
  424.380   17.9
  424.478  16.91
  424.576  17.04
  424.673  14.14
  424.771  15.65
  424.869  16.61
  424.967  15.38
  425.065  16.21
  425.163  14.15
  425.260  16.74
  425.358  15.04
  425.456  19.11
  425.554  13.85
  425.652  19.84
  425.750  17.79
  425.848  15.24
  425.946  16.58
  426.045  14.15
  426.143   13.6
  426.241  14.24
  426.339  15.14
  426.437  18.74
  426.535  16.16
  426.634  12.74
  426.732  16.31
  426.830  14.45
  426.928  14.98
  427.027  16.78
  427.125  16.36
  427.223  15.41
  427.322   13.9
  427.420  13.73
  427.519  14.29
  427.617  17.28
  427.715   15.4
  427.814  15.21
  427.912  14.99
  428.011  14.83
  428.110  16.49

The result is 0.05 mag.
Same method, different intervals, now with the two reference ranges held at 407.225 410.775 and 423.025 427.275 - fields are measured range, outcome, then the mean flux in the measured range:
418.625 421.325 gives 0.027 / 16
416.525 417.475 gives 0.020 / 16.4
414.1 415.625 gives 0.049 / 16.3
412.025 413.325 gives 0.042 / 16.6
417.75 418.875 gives 0.047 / 15.9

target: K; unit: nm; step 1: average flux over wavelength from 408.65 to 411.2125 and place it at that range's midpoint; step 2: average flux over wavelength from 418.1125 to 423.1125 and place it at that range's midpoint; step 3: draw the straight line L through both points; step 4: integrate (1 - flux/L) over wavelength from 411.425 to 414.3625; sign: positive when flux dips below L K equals 0.11 nm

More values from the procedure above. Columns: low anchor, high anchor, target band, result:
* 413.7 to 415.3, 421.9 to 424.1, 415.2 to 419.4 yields -0.04 nm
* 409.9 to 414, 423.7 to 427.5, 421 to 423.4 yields 0.03 nm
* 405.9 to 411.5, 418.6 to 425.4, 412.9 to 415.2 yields 0.05 nm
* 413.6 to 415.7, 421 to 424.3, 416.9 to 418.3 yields 0.00 nm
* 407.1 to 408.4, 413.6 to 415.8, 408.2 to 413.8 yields -0.31 nm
